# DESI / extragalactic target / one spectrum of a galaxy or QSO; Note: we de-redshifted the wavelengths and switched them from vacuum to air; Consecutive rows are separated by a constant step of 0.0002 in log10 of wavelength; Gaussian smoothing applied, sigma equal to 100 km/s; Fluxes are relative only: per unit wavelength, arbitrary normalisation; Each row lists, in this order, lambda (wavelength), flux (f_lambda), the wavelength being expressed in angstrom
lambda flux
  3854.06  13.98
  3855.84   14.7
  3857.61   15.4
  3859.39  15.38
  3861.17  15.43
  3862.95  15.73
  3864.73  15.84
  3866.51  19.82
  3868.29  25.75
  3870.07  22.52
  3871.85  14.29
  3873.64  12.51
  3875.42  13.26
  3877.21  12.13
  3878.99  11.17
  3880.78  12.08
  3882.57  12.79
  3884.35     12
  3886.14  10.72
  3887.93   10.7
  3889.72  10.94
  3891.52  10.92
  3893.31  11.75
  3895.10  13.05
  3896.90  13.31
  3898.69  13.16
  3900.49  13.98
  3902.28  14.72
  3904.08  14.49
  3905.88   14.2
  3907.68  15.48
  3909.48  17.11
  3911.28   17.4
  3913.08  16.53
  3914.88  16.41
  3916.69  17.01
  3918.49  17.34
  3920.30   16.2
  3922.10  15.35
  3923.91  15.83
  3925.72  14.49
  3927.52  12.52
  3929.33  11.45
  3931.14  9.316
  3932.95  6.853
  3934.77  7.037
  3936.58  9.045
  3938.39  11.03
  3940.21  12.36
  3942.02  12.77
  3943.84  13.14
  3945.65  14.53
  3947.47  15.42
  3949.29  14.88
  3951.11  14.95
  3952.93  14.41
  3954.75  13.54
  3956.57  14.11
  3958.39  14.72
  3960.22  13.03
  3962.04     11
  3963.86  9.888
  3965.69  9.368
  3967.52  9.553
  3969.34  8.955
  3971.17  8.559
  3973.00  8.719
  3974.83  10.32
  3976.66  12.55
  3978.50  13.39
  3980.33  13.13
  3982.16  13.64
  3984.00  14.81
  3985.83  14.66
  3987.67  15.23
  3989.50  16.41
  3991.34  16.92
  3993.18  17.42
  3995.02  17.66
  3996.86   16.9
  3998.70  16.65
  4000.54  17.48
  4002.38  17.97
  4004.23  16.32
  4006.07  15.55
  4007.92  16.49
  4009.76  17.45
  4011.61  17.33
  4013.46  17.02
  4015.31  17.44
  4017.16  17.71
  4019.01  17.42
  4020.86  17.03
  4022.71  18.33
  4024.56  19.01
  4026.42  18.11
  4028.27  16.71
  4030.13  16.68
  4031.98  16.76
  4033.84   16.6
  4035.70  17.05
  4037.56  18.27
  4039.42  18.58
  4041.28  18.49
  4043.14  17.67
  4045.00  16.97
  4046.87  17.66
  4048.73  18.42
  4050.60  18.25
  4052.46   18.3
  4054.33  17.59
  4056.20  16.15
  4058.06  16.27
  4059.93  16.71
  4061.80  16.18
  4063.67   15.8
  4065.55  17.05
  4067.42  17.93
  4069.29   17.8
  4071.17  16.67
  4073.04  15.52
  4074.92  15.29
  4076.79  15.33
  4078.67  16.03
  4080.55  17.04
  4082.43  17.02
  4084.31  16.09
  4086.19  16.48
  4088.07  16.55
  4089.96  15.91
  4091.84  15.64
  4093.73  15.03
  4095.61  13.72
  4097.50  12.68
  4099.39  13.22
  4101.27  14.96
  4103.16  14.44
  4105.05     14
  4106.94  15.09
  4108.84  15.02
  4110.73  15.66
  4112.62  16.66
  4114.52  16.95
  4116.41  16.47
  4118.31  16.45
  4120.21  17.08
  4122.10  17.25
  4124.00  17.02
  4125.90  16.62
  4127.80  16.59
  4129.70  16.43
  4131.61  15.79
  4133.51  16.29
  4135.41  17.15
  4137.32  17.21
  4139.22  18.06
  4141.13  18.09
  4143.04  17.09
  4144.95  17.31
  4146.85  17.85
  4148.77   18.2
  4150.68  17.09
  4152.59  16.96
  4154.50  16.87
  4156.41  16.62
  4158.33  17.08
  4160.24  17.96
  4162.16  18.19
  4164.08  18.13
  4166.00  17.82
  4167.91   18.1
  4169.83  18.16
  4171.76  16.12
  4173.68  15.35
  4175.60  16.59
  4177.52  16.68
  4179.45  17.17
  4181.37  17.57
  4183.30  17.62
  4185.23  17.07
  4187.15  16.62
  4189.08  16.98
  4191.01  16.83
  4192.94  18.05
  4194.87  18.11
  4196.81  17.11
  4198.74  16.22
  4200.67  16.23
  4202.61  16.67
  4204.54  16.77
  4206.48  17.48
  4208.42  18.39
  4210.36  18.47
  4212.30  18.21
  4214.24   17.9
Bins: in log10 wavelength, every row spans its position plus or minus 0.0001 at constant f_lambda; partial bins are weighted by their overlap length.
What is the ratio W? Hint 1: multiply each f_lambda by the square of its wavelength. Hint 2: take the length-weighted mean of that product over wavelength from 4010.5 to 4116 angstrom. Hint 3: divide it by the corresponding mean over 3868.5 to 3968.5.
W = 1.3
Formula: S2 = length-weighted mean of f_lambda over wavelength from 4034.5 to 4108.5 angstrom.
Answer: 16.3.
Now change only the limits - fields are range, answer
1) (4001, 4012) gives 16.9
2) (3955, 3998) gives 13.1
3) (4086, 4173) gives 16.5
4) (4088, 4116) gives 15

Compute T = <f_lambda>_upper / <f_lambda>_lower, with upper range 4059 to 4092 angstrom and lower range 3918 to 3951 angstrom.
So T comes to 1.3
